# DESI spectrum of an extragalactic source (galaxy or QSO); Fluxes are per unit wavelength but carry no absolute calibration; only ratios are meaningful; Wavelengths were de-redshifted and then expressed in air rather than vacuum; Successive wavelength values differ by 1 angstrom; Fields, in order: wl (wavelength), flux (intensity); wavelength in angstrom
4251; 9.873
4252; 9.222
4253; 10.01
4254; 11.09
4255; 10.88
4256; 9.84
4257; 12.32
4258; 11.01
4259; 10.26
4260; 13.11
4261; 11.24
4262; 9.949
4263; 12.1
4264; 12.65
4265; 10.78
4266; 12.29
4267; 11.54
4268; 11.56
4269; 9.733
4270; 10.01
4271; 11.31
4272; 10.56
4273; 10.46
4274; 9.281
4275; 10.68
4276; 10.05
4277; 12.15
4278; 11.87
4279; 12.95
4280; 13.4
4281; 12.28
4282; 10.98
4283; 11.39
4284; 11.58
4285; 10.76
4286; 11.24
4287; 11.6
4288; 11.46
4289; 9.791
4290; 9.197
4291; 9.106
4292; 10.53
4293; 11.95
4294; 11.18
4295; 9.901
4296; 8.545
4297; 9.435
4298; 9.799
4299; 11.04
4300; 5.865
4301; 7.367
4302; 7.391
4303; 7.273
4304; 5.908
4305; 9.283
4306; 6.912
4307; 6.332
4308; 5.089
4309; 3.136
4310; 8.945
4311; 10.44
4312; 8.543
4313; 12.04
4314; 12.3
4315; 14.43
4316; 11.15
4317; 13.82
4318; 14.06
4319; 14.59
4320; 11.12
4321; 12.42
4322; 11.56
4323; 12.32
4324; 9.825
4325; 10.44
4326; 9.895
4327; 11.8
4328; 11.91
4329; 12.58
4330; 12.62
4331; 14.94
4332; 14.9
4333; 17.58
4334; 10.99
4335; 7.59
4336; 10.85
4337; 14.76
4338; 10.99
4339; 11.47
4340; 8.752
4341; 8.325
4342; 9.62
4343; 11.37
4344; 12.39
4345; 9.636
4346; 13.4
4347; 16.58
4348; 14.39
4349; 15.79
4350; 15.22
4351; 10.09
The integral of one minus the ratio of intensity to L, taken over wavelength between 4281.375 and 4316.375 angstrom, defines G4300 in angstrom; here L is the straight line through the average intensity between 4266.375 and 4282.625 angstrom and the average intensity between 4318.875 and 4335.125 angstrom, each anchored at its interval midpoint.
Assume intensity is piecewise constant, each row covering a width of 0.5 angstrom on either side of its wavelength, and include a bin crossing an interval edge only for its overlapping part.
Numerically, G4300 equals 6.5 angstrom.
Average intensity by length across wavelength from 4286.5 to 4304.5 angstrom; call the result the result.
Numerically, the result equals 9.3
